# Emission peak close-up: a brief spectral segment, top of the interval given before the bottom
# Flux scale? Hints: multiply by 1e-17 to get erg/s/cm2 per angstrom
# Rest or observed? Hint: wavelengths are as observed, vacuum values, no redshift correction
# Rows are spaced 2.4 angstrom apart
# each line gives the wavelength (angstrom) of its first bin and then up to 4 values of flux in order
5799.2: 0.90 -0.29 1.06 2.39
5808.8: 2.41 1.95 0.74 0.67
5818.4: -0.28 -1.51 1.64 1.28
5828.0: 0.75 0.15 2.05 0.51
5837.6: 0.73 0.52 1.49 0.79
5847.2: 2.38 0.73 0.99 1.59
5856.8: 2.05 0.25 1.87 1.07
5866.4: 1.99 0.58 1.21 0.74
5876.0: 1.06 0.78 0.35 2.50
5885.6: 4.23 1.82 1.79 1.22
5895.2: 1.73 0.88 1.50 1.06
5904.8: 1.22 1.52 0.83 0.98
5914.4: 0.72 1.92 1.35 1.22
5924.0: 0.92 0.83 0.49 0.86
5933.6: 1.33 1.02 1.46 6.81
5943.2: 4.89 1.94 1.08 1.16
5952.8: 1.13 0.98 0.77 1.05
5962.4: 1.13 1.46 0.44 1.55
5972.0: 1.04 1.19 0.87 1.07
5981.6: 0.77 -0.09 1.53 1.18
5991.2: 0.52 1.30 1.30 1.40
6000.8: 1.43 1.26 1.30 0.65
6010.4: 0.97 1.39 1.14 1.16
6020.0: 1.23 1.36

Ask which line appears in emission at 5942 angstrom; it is [O III]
